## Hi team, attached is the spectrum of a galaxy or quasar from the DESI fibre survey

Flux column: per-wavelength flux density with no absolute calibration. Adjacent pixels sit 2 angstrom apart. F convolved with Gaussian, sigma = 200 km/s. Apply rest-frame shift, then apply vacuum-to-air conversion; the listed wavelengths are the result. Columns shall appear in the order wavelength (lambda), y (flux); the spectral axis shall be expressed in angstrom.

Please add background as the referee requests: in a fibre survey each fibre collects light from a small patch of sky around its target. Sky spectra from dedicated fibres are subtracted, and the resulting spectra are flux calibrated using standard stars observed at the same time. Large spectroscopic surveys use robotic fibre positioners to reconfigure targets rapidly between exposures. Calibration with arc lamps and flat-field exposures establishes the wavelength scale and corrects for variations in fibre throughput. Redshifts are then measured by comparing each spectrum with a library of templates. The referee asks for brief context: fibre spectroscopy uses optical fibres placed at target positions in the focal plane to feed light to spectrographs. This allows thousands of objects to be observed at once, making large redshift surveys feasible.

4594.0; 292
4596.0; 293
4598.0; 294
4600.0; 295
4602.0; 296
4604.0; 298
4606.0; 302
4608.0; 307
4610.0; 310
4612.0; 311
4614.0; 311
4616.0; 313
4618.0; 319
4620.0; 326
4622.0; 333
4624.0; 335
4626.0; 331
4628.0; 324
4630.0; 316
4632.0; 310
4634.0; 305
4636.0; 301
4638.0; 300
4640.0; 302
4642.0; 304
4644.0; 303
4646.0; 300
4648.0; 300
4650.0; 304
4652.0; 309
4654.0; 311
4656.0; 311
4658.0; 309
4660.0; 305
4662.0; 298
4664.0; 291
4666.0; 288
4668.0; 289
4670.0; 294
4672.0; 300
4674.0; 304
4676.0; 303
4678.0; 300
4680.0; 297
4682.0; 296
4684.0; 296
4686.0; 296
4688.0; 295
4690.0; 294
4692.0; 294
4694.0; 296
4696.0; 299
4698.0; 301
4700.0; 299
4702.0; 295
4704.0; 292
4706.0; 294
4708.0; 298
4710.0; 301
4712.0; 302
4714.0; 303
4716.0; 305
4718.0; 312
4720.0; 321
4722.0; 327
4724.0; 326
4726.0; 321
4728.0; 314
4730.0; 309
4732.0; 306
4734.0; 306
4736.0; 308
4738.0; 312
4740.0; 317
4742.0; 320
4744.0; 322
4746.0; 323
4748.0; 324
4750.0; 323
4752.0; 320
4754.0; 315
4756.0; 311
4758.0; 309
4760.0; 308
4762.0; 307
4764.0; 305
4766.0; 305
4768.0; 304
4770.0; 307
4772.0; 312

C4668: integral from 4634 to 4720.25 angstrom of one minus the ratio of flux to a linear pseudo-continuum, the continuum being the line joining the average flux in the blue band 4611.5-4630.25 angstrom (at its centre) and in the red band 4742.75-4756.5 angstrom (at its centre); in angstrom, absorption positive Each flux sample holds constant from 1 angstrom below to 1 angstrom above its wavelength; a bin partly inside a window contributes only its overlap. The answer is 5.7 angstrom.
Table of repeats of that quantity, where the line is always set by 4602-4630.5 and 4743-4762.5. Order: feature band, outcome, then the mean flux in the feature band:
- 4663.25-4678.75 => 1.0 angstrom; 296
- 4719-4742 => 0.1 angstrom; 315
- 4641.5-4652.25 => 0.5 angstrom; 303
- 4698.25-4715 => 1.0 angstrom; 298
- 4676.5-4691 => 0.9 angstrom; 297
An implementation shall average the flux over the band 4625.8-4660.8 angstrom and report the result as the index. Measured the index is 308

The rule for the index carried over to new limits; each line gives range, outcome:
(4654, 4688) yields 299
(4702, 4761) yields 312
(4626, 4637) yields 313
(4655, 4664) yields 304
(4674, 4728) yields 303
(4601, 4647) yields 311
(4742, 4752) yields 322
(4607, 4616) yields 310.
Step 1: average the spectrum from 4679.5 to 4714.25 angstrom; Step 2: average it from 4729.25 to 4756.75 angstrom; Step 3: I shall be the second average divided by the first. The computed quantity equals 1.06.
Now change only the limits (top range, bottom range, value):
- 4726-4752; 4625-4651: 1.03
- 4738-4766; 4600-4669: 1.02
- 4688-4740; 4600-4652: 0.98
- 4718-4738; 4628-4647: 1.03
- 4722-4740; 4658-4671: 1.06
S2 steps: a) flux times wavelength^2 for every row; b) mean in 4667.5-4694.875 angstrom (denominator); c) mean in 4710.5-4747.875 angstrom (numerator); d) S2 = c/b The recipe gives 1.1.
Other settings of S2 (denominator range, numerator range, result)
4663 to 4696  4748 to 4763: 1.10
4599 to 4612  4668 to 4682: 1.02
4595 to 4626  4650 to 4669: 0.99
